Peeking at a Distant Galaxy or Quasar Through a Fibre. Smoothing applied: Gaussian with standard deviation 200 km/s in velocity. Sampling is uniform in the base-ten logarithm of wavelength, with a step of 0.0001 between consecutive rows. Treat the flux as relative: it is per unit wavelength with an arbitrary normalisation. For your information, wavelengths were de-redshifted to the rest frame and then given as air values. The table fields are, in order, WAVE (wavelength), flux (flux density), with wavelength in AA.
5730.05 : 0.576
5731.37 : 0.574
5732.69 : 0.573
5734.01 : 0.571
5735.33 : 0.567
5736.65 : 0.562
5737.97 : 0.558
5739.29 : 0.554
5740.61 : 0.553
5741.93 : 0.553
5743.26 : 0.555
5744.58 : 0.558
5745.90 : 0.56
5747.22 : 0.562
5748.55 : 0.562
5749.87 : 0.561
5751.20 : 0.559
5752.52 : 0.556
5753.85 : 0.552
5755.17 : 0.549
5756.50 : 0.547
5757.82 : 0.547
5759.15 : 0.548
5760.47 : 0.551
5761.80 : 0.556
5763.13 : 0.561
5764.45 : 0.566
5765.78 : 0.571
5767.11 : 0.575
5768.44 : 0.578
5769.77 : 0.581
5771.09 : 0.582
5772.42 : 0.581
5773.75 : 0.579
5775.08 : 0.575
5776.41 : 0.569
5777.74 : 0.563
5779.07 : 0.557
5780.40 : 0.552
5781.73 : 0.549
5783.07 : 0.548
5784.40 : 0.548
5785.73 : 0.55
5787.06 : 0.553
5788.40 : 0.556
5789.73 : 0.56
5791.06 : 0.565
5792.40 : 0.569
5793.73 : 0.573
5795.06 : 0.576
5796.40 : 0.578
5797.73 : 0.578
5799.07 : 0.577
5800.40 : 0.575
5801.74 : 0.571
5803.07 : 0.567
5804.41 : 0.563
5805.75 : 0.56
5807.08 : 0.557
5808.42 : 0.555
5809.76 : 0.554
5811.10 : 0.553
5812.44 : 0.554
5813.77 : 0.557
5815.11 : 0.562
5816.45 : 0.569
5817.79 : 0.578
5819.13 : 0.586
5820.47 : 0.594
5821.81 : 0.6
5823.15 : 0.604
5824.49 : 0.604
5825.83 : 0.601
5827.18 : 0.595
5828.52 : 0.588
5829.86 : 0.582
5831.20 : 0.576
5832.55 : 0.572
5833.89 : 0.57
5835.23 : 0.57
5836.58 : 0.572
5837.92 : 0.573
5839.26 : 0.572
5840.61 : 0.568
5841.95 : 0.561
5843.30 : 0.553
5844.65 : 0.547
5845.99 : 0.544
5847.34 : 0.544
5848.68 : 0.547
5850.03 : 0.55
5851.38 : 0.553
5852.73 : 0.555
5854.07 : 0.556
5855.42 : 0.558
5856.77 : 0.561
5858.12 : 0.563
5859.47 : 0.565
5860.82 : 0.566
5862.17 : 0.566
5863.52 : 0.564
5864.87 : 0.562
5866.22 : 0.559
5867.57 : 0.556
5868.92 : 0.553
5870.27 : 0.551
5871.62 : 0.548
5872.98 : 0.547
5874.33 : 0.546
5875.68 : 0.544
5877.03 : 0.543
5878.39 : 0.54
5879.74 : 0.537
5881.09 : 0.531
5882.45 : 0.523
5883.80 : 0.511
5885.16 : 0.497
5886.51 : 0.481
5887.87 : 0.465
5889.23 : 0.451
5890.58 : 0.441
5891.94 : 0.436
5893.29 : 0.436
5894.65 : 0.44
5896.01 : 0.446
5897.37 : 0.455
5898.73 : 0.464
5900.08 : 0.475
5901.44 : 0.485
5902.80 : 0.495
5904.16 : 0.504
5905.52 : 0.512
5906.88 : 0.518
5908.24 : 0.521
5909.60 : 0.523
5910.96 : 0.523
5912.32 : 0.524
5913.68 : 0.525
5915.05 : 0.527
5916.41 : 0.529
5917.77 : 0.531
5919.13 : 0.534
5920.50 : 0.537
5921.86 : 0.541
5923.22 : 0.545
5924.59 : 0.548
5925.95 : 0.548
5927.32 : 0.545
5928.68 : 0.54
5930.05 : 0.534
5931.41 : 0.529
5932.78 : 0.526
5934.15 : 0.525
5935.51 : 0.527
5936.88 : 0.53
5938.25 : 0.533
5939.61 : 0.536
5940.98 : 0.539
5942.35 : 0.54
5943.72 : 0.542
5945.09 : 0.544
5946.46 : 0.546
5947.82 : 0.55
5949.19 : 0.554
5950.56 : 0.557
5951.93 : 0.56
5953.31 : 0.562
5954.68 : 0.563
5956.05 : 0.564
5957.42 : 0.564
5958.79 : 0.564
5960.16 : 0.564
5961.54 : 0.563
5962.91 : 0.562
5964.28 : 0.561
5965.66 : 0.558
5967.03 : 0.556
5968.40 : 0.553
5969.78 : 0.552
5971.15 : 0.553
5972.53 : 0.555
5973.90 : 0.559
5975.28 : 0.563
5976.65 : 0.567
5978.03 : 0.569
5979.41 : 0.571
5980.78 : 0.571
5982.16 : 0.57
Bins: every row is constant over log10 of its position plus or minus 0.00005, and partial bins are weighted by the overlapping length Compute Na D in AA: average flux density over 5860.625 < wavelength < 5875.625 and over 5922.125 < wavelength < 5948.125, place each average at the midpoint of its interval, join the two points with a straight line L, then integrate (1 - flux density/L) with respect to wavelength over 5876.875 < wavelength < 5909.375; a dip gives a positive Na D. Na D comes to 3.7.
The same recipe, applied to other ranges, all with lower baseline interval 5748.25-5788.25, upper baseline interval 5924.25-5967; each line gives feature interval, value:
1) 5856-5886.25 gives 0.4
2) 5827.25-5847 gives -0.4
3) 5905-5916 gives 0.6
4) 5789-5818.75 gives -0.4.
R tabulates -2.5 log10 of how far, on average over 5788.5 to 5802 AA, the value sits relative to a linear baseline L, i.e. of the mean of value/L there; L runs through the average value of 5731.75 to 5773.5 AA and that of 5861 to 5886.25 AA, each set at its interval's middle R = -0.03 mag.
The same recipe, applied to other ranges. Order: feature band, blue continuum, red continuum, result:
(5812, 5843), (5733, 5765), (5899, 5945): -0.07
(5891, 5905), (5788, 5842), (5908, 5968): 0.19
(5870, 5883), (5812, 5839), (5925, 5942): 0.04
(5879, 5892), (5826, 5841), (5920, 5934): 0.14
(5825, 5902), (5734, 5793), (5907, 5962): 0.03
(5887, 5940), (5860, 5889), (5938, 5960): 0.08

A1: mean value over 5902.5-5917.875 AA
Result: 0.519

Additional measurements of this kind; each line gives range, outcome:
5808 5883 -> 0.563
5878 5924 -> 0.5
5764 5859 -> 0.568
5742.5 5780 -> 0.563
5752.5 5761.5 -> 0.55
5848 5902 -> 0.521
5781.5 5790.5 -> 0.552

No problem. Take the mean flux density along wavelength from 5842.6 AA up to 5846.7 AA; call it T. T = 0.547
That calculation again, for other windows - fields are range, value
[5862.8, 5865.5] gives 0.563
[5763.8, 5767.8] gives 0.57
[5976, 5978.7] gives 0.567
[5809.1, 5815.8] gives 0.556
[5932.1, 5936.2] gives 0.526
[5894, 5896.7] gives 0.442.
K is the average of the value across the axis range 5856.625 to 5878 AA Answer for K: 0.555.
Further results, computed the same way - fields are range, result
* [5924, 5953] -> 0.541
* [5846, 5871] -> 0.557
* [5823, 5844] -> 0.578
